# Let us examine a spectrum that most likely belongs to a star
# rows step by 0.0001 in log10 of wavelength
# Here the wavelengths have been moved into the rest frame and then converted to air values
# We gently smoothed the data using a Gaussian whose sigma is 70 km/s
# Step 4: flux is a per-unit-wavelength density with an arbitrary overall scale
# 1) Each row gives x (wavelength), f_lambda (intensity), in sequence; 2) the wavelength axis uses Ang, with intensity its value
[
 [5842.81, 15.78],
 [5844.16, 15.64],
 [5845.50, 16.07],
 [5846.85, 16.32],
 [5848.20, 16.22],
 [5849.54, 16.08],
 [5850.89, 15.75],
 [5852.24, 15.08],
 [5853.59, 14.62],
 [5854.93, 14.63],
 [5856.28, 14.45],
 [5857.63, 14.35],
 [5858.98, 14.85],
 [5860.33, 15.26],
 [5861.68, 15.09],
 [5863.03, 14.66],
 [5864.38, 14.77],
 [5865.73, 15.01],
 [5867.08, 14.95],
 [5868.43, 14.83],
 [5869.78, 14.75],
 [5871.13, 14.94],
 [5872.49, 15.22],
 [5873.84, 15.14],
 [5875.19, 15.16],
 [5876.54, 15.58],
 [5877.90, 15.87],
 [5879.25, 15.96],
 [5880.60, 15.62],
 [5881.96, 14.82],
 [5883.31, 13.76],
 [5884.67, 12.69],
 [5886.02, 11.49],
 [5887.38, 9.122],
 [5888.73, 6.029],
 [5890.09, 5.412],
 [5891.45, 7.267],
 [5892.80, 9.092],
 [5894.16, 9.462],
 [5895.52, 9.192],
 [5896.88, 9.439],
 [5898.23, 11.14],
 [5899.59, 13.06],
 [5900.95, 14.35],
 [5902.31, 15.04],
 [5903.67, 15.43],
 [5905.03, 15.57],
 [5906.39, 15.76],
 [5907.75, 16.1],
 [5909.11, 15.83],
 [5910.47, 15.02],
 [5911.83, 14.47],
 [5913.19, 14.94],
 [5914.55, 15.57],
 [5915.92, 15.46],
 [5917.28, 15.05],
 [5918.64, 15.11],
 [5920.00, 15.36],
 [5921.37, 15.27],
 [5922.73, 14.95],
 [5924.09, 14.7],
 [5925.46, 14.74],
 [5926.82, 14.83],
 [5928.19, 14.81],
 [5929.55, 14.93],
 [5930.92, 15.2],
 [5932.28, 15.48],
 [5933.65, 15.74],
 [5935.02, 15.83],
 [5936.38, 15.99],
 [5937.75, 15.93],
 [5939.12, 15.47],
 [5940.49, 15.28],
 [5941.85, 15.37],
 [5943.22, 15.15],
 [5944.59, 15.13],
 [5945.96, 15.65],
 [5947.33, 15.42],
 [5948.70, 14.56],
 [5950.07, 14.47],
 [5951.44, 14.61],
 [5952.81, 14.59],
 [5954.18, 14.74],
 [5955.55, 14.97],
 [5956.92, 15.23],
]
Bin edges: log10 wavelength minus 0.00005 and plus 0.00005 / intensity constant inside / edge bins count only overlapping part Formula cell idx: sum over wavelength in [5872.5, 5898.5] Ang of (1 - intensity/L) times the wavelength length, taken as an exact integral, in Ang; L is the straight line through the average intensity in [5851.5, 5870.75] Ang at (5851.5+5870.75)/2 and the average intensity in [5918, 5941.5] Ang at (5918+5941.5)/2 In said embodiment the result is 5.5 Ang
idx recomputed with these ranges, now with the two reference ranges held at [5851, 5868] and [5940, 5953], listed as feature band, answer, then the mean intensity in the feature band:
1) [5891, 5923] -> 2.7 Ang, 13.7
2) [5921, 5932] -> 0.0 Ang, 14.9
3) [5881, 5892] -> 3.4 Ang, 10.2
